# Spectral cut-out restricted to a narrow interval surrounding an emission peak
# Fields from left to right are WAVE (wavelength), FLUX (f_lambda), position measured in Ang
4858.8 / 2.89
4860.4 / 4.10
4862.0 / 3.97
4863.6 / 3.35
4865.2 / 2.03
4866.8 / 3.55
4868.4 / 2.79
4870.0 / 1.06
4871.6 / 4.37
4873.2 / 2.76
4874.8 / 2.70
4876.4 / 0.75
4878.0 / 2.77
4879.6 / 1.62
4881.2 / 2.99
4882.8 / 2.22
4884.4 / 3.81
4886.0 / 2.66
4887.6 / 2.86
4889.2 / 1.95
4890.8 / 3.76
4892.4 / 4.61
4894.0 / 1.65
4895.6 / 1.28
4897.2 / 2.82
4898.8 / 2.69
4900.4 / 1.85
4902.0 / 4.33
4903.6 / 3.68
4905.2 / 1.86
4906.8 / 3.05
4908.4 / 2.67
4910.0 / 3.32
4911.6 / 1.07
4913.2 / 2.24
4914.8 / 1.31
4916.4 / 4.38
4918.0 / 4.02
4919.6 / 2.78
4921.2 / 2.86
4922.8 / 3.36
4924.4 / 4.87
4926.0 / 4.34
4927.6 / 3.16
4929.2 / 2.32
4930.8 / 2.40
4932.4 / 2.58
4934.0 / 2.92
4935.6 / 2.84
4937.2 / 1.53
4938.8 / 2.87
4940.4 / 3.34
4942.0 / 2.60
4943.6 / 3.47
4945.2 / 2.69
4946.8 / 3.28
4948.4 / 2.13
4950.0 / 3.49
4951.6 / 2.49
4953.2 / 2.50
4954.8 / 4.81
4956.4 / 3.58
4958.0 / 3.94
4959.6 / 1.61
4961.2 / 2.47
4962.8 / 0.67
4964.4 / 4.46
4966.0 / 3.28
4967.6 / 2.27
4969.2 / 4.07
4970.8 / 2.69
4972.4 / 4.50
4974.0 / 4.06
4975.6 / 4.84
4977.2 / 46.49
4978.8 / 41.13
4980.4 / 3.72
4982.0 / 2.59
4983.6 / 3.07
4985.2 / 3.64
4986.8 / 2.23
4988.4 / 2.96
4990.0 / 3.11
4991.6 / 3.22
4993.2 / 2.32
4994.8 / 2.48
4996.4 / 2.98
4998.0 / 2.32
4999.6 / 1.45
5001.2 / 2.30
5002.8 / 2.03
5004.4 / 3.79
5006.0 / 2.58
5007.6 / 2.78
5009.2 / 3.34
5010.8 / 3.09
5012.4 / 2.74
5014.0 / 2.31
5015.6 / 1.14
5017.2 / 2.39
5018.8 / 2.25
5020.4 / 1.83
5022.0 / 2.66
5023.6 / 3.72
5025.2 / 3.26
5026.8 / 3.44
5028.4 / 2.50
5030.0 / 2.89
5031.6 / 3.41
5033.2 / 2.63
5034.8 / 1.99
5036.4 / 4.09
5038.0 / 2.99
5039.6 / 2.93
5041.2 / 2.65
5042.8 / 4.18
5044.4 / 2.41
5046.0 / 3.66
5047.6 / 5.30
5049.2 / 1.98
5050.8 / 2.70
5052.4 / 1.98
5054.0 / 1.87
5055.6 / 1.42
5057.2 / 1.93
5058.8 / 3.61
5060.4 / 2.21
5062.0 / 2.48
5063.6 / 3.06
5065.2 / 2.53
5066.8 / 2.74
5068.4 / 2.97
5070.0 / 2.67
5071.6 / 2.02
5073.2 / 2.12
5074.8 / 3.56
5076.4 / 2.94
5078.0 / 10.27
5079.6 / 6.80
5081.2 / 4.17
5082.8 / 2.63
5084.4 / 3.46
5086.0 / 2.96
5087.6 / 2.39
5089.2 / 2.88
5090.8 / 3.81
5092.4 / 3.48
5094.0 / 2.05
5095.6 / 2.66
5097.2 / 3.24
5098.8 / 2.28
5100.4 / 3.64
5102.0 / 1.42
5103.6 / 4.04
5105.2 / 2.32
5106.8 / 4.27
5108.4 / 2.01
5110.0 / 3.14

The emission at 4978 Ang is H-beta 4861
